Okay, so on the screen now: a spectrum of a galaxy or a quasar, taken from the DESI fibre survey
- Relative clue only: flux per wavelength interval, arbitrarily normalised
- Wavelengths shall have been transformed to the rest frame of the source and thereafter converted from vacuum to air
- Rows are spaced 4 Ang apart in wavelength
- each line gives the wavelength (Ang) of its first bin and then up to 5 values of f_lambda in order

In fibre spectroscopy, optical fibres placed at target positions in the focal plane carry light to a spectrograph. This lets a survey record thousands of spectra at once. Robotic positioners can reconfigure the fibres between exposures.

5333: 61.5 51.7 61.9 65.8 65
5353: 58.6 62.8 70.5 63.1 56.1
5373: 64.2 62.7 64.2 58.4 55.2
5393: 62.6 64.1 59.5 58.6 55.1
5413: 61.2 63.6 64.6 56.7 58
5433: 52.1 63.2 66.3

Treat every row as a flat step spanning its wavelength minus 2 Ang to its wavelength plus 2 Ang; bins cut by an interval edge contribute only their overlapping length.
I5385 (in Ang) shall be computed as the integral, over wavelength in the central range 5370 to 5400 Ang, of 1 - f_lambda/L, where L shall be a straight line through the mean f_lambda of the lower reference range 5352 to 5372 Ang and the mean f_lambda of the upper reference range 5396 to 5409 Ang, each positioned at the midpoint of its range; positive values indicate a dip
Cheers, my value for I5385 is -0.3 Ang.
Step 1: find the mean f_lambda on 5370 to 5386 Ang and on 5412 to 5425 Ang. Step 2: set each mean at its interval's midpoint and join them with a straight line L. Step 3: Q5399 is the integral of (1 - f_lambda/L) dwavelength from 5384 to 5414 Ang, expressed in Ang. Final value 1.4 Ang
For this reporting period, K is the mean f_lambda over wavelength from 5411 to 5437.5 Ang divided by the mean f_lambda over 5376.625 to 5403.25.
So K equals 1.0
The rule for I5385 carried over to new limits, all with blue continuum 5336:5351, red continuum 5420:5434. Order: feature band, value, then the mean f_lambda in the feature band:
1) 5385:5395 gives 0.1 Ang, 58.8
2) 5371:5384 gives -0.7 Ang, 63.3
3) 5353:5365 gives -0.7 Ang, 64.7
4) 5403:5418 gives -0.2 Ang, 59.4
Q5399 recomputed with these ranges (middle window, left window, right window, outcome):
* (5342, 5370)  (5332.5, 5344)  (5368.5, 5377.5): -1.5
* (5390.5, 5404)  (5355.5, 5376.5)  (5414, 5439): 0.0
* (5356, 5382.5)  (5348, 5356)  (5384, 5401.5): -1.1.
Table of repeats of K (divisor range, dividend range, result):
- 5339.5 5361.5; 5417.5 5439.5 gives 0.93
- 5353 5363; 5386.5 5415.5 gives 0.92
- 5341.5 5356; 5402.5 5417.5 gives 0.94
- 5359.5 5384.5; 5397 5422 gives 0.96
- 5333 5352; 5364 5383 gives 1.02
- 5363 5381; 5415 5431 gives 0.98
